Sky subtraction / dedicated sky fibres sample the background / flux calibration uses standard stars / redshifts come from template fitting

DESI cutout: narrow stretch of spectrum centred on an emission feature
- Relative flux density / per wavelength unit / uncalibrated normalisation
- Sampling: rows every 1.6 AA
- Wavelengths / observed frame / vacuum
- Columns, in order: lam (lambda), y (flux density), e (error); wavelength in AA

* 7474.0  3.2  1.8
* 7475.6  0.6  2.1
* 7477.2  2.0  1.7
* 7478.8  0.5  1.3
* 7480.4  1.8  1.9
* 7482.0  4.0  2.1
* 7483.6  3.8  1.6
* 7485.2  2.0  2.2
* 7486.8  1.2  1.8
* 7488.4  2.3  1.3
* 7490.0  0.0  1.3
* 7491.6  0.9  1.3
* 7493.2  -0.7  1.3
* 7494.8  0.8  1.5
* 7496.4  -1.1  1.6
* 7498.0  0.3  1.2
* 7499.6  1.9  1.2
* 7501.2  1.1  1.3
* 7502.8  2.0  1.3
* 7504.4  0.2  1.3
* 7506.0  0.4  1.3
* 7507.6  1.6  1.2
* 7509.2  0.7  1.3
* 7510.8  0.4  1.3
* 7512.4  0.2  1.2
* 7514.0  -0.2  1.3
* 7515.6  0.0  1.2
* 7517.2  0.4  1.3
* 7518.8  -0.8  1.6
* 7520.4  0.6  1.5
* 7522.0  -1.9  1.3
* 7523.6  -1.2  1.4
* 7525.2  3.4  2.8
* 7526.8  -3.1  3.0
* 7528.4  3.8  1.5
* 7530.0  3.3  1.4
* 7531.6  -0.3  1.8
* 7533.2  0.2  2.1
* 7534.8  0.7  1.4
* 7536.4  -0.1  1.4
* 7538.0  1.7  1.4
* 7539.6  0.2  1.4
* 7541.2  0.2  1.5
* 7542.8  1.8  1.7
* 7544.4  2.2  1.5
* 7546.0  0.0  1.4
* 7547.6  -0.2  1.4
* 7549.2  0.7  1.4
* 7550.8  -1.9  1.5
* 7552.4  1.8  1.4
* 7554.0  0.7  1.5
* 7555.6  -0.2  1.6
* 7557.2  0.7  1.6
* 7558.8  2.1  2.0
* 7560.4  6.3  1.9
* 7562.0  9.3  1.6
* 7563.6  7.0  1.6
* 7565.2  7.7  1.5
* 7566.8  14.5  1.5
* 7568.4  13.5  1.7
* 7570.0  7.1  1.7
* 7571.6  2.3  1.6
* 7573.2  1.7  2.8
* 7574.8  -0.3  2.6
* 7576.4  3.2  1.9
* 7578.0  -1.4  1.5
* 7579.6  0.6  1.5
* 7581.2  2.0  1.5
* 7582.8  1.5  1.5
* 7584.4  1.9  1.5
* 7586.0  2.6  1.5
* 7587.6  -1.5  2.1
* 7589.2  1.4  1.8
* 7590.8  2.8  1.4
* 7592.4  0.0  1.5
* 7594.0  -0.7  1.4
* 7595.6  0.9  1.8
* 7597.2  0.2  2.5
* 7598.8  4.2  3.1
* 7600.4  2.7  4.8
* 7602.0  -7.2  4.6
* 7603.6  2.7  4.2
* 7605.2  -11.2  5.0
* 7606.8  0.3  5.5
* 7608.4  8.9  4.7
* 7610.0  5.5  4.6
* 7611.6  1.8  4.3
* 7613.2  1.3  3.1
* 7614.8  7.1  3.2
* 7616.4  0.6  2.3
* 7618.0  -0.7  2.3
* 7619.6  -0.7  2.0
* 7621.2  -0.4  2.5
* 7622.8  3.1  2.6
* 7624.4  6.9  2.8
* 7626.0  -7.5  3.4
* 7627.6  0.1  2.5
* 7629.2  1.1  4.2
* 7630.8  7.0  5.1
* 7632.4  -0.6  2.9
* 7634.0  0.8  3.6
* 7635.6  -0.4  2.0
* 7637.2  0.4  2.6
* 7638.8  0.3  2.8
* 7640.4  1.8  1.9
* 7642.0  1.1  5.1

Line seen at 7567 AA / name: [O II]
